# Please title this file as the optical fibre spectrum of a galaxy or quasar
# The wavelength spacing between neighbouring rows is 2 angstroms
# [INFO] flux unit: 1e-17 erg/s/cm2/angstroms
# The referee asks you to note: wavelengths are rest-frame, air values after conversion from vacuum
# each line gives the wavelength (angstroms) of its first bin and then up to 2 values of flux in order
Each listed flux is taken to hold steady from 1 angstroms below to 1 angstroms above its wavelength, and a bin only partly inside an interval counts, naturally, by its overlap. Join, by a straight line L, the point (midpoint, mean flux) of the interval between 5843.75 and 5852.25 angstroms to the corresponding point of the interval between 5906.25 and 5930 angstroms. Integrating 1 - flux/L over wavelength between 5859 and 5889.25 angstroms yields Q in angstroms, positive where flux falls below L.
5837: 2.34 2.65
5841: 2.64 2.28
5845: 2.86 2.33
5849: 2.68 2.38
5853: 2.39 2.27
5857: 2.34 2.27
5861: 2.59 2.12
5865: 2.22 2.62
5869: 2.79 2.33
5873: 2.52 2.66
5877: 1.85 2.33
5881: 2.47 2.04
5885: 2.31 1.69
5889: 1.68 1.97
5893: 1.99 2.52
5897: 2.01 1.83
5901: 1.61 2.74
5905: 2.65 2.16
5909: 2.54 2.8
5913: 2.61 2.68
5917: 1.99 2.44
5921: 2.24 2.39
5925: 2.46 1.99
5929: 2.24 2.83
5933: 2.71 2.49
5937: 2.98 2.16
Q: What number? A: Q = 2.3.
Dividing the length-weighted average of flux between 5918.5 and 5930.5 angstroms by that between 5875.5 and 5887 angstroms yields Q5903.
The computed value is 1.06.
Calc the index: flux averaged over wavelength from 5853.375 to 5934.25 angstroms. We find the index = 2.31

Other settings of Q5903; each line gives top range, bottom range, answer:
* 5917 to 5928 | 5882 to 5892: 1.17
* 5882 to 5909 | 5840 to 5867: 0.87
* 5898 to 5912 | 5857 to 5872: 0.97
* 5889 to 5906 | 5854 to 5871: 0.89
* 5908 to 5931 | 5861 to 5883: 1.01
